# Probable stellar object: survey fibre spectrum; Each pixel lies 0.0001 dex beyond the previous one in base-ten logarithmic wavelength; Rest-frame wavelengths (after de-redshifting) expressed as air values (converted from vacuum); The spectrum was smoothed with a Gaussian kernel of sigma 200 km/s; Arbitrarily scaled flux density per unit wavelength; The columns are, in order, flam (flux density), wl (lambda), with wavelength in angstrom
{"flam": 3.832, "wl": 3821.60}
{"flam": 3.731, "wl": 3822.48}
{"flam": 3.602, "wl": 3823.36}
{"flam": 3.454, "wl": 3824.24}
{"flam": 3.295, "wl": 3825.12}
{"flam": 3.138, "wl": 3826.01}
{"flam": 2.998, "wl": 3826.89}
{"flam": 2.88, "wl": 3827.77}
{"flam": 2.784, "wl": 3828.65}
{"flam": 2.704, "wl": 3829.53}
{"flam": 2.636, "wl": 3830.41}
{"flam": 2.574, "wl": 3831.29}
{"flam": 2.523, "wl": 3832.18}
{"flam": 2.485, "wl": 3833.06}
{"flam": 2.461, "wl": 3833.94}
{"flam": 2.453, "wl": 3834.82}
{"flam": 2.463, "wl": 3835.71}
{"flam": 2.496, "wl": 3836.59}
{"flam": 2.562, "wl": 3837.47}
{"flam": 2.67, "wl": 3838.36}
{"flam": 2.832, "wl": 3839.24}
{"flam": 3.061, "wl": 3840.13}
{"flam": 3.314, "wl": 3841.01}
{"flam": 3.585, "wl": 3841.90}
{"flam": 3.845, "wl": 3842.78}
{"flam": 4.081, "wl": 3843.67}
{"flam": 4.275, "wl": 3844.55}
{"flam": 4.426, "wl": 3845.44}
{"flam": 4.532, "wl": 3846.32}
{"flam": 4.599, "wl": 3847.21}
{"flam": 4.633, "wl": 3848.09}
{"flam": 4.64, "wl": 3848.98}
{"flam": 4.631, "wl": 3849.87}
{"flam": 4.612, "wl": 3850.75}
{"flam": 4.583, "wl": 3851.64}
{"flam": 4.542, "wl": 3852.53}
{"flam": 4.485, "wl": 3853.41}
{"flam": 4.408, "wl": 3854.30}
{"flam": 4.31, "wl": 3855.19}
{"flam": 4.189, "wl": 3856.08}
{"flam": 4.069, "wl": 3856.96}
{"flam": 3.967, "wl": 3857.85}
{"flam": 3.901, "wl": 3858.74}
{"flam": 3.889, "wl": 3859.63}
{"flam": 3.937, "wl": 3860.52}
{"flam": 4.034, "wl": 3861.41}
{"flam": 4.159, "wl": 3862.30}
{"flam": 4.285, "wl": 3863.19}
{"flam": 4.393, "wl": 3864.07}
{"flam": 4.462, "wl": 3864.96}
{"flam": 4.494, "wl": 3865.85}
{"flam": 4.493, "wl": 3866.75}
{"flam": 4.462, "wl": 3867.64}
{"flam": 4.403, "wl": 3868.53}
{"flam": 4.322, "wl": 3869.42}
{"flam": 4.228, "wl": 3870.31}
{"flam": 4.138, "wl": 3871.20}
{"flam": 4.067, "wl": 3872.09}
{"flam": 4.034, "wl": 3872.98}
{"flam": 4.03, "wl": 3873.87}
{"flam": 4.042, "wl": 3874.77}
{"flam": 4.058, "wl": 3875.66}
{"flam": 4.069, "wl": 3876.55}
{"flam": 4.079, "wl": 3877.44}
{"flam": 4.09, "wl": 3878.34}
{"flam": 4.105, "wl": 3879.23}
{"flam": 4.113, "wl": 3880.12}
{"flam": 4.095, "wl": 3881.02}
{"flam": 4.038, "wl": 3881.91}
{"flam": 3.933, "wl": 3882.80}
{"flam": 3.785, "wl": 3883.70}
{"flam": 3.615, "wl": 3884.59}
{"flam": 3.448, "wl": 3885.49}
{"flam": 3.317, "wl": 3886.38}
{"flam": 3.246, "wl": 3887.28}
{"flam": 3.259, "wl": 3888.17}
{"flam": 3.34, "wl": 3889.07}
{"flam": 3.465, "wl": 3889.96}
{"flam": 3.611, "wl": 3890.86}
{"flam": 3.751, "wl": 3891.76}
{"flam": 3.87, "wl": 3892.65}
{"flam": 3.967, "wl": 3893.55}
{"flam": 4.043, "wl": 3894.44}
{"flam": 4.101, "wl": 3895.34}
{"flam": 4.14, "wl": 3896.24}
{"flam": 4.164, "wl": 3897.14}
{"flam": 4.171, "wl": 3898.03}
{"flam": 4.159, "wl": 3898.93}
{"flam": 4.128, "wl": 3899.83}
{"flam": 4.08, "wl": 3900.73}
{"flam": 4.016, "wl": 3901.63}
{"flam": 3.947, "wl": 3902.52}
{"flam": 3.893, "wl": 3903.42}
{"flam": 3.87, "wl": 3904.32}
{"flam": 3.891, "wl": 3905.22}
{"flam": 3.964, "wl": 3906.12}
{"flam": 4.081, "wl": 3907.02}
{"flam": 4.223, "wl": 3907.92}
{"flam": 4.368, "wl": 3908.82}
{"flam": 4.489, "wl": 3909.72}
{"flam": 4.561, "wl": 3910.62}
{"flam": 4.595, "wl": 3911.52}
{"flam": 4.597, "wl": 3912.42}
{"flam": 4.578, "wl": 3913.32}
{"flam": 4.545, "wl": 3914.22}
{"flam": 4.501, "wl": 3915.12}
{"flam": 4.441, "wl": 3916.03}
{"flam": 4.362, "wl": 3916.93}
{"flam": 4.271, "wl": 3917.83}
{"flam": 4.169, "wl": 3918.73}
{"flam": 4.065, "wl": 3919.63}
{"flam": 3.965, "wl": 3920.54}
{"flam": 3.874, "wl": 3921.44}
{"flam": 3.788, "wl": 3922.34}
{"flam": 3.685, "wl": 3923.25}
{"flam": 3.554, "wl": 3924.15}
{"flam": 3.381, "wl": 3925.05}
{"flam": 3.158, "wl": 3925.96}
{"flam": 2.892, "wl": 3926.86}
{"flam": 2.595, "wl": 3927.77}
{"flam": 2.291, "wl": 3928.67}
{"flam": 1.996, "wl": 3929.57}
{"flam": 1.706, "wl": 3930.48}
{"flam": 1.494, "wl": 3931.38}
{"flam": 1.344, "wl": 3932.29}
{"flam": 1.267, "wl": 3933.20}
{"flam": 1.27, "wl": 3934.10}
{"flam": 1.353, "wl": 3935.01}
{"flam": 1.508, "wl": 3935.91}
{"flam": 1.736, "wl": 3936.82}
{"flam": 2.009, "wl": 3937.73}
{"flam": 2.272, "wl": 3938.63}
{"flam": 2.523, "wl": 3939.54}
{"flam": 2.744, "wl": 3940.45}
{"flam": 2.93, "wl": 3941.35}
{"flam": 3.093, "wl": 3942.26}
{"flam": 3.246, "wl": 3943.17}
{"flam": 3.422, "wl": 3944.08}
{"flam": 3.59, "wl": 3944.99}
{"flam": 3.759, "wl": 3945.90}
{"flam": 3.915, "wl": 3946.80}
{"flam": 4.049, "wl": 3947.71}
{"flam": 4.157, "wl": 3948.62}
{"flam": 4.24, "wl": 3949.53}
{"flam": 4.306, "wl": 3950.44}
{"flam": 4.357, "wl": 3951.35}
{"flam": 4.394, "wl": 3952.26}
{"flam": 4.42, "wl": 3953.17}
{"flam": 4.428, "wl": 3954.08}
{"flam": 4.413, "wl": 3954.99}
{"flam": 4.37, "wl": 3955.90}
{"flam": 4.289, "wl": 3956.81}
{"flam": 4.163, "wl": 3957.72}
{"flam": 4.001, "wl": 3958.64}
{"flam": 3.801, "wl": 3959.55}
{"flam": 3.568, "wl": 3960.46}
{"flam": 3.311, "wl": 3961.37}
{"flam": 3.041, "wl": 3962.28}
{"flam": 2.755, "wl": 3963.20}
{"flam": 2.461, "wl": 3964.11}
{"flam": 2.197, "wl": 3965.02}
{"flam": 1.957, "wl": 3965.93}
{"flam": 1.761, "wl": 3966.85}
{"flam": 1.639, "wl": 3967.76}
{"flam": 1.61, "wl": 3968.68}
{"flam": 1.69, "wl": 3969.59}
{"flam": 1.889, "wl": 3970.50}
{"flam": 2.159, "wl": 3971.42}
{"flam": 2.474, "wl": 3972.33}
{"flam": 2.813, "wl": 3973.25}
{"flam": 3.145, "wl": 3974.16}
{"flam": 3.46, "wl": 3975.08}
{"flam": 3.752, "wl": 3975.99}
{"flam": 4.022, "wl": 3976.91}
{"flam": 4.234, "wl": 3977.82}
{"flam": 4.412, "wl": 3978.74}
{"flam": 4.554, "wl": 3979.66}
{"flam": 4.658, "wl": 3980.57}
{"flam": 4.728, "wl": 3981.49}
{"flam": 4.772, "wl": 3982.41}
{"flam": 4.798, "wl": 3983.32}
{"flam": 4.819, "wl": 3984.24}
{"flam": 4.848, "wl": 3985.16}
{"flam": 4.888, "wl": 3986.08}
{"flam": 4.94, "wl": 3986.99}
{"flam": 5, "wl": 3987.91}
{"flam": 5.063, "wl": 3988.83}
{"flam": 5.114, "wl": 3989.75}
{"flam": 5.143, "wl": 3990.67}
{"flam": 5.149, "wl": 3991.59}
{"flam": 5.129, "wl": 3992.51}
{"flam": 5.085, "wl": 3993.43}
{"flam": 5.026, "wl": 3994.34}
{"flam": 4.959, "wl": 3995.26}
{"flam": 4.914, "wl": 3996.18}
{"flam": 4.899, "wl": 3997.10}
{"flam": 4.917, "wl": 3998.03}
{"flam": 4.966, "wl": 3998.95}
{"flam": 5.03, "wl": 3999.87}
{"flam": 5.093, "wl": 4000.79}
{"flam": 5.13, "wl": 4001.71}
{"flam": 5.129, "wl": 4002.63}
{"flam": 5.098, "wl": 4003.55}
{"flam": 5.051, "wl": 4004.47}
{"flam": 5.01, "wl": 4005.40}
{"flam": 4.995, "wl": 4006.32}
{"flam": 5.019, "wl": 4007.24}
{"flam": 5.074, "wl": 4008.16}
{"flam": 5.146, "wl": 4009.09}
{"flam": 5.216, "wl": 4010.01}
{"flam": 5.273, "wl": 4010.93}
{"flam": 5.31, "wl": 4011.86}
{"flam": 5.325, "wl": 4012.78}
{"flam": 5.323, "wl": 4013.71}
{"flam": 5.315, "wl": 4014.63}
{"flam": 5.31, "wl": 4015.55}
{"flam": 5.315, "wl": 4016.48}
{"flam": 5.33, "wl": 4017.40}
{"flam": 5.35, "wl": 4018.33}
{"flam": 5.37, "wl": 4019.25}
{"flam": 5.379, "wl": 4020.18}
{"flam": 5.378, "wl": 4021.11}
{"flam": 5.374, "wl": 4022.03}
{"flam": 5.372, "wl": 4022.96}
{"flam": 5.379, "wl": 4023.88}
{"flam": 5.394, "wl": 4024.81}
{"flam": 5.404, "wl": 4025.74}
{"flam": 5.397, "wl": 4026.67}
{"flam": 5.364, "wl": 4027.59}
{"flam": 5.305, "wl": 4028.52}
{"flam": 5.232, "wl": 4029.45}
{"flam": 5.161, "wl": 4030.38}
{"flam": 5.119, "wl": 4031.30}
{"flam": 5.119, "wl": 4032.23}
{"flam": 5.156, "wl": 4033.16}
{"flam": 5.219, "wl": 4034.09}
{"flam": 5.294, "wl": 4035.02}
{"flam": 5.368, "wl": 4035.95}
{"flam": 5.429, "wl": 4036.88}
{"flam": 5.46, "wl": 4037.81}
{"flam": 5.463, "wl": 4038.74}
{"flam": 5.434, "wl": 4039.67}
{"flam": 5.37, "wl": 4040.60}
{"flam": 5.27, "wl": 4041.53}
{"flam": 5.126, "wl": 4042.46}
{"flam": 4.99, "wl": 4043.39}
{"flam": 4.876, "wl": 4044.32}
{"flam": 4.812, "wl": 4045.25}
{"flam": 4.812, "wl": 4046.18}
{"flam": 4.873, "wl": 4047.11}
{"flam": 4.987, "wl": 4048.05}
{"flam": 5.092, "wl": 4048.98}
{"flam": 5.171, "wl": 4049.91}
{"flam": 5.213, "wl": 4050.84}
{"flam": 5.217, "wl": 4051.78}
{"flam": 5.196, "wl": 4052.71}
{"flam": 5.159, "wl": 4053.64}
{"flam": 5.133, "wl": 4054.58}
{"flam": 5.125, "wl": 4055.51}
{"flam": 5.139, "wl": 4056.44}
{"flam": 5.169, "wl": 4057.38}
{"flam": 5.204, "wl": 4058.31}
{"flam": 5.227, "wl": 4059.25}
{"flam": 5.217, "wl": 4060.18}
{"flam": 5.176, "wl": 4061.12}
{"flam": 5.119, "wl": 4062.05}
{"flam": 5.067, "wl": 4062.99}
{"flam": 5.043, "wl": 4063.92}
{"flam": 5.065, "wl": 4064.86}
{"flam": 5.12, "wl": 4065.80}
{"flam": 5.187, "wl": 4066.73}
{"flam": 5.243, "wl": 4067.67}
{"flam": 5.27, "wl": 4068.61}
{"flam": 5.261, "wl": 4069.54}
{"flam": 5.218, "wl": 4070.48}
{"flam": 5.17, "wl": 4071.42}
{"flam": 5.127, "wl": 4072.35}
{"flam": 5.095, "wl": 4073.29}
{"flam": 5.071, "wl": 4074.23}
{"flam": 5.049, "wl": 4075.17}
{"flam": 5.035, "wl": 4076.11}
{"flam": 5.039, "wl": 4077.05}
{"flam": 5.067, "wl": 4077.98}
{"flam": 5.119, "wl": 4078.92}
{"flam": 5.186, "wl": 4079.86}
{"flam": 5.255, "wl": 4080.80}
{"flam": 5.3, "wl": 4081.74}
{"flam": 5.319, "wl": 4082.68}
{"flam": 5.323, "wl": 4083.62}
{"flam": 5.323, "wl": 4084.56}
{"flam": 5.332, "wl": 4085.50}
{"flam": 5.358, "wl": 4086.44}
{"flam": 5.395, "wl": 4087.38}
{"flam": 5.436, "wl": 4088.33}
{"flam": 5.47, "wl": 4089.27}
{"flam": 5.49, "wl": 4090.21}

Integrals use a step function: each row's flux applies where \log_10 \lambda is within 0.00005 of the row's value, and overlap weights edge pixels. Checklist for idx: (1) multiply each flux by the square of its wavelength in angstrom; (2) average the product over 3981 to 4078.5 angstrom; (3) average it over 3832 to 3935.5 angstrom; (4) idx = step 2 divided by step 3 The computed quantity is 1.47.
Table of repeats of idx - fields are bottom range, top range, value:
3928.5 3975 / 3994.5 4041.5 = 1.86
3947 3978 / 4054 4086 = 1.64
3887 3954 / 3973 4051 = 1.49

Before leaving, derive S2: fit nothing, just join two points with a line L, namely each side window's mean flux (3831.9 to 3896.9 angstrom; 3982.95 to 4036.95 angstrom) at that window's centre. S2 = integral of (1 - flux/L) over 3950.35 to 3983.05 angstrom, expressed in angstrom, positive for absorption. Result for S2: 9.1 angstrom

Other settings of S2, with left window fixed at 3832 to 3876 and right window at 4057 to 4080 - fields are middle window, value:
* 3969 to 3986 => 3.26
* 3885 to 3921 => 1.38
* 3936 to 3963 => 5.44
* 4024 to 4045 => -1.36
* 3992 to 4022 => -2.27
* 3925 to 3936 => 5.98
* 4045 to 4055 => -0.06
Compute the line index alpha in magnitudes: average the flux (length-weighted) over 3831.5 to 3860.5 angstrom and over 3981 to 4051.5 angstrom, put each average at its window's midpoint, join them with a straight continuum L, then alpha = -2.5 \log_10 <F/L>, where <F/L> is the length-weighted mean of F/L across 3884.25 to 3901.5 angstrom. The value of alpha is 0.09 mag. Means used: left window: 3.73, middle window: 3.79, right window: 5.15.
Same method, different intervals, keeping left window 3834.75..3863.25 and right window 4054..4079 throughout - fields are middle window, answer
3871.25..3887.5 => 0.045 mag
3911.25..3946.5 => 0.372 mag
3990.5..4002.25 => -0.065 mag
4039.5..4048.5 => -0.007 mag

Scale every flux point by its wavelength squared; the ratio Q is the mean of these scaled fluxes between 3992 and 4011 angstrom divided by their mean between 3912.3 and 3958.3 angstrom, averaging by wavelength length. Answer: 1.6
